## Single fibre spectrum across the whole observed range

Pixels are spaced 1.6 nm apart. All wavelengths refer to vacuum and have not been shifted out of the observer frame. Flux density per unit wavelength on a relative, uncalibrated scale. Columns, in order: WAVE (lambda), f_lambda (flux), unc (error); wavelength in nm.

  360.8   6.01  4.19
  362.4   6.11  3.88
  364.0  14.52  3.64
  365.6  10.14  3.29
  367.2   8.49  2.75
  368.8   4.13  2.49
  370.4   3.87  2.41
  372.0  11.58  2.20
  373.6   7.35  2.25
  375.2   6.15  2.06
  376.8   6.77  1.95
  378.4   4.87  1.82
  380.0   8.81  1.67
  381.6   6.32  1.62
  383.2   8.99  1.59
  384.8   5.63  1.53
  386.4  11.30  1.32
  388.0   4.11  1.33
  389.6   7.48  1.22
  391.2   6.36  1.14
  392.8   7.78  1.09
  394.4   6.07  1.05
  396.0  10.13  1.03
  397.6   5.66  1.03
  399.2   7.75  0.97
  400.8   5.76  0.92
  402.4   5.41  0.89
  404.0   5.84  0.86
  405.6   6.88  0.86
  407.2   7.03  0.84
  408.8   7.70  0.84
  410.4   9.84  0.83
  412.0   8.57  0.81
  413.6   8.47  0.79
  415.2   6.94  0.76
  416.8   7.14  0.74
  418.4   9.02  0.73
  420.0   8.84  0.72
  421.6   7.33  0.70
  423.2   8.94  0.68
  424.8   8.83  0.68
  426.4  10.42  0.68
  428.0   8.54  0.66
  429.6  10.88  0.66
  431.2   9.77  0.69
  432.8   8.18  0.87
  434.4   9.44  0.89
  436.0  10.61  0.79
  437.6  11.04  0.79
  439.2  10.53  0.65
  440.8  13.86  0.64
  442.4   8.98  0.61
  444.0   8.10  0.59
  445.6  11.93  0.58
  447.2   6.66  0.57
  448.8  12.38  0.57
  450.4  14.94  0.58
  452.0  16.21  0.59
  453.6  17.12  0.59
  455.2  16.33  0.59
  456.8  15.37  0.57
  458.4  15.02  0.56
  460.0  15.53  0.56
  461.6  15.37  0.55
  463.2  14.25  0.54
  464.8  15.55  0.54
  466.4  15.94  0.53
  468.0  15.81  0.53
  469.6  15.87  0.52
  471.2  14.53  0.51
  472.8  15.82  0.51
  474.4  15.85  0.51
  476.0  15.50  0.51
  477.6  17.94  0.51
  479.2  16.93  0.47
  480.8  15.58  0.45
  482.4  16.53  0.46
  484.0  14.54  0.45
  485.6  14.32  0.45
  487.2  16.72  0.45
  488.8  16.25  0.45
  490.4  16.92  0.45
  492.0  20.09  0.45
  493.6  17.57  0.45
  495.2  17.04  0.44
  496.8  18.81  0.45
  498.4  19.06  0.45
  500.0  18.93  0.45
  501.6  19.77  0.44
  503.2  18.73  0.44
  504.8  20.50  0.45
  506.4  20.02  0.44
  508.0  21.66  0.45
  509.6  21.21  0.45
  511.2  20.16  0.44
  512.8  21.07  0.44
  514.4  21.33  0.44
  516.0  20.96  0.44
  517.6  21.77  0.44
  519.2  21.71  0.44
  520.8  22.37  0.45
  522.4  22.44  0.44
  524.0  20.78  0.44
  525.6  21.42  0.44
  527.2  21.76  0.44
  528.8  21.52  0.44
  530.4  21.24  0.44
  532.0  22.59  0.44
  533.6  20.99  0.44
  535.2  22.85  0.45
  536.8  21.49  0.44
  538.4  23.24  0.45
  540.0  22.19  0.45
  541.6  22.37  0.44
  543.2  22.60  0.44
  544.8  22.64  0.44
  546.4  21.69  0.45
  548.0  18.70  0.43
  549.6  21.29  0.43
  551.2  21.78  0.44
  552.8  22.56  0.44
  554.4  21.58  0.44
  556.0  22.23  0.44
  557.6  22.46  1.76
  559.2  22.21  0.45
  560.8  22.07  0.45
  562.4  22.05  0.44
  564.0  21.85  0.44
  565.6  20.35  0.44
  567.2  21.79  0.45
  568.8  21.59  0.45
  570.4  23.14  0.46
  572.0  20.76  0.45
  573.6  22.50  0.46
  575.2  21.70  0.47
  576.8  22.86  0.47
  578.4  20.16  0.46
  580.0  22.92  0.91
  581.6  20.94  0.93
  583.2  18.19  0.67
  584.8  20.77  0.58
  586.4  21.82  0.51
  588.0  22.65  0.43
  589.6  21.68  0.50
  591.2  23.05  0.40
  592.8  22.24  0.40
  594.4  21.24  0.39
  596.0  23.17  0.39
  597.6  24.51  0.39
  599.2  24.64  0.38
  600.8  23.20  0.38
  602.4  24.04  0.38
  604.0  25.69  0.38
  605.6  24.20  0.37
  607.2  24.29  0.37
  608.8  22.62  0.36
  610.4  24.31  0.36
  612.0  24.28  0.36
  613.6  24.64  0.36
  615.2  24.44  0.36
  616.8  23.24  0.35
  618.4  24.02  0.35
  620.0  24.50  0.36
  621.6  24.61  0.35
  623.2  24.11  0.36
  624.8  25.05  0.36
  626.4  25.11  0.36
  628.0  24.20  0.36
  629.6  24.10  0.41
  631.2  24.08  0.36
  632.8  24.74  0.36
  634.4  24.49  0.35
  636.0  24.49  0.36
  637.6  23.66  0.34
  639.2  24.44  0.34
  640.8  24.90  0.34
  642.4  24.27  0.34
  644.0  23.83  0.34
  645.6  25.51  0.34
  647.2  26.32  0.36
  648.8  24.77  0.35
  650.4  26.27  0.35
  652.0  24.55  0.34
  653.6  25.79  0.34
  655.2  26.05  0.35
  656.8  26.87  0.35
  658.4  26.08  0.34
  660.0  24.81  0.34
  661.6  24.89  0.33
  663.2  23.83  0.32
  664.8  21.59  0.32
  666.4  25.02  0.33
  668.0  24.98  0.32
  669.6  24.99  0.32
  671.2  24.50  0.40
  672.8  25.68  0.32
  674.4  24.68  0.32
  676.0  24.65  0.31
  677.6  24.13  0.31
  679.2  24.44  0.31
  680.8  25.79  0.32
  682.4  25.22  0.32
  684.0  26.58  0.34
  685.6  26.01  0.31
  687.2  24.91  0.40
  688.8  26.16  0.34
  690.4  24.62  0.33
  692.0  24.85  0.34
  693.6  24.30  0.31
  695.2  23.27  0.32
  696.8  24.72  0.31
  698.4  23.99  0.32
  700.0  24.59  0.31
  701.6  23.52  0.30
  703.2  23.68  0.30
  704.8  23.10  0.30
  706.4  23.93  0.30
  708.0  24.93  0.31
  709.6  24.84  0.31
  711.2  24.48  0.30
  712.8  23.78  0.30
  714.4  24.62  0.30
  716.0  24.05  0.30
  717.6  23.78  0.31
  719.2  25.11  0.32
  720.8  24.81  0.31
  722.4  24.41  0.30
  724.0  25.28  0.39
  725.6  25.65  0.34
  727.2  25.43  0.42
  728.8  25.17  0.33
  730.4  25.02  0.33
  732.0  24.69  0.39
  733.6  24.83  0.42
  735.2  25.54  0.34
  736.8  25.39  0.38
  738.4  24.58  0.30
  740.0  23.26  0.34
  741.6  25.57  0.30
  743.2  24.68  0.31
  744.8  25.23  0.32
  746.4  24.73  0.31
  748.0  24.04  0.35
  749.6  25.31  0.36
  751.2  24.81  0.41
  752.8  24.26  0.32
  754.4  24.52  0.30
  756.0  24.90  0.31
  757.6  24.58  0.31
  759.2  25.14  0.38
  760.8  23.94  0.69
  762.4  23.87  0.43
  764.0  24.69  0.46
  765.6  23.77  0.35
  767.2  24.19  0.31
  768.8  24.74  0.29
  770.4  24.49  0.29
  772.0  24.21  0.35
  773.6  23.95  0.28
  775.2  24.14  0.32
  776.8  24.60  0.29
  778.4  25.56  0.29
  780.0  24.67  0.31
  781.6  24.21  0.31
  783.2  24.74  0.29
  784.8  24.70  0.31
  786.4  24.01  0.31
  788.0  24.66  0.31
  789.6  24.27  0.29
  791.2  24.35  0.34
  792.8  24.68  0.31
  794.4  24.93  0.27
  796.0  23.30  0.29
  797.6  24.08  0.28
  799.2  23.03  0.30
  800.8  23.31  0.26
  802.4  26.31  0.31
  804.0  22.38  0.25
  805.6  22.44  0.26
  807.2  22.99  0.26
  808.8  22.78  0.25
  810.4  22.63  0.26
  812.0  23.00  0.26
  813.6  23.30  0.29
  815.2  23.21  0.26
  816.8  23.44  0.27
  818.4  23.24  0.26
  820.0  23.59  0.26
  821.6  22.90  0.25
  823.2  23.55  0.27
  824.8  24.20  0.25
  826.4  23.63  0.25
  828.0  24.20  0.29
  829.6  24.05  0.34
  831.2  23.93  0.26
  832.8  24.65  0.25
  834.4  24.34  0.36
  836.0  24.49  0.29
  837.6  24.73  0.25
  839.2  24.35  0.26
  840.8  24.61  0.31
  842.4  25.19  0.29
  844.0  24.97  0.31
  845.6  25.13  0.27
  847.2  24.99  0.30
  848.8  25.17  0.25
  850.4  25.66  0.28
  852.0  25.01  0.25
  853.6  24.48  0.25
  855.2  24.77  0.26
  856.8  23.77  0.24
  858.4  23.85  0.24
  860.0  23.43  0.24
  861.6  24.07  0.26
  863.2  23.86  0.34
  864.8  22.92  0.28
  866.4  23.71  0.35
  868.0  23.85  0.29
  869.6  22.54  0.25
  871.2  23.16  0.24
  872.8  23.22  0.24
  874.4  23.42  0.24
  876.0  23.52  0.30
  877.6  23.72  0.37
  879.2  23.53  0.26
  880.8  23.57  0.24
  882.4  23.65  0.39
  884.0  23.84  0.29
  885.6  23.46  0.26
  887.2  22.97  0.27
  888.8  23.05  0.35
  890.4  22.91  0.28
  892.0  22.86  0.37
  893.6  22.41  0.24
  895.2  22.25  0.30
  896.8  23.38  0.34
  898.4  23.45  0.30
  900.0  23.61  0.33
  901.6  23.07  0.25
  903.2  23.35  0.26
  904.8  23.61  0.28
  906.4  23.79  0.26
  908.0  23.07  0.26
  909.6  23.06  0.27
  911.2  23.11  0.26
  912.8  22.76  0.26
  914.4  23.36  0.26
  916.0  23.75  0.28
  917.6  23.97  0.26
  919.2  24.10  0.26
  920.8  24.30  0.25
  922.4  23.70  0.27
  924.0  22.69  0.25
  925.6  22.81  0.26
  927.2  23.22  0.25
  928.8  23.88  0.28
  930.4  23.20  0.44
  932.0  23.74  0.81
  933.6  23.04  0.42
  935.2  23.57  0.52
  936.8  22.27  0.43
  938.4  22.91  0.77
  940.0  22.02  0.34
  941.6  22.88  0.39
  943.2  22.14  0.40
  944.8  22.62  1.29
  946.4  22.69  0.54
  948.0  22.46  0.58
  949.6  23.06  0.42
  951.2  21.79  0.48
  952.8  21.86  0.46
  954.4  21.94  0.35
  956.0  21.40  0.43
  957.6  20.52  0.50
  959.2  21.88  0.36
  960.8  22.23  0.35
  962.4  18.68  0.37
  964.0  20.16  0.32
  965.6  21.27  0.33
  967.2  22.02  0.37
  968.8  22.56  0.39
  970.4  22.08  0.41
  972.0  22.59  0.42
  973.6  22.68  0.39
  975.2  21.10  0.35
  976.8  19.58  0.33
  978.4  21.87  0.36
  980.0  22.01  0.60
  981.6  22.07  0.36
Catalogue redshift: 0.127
